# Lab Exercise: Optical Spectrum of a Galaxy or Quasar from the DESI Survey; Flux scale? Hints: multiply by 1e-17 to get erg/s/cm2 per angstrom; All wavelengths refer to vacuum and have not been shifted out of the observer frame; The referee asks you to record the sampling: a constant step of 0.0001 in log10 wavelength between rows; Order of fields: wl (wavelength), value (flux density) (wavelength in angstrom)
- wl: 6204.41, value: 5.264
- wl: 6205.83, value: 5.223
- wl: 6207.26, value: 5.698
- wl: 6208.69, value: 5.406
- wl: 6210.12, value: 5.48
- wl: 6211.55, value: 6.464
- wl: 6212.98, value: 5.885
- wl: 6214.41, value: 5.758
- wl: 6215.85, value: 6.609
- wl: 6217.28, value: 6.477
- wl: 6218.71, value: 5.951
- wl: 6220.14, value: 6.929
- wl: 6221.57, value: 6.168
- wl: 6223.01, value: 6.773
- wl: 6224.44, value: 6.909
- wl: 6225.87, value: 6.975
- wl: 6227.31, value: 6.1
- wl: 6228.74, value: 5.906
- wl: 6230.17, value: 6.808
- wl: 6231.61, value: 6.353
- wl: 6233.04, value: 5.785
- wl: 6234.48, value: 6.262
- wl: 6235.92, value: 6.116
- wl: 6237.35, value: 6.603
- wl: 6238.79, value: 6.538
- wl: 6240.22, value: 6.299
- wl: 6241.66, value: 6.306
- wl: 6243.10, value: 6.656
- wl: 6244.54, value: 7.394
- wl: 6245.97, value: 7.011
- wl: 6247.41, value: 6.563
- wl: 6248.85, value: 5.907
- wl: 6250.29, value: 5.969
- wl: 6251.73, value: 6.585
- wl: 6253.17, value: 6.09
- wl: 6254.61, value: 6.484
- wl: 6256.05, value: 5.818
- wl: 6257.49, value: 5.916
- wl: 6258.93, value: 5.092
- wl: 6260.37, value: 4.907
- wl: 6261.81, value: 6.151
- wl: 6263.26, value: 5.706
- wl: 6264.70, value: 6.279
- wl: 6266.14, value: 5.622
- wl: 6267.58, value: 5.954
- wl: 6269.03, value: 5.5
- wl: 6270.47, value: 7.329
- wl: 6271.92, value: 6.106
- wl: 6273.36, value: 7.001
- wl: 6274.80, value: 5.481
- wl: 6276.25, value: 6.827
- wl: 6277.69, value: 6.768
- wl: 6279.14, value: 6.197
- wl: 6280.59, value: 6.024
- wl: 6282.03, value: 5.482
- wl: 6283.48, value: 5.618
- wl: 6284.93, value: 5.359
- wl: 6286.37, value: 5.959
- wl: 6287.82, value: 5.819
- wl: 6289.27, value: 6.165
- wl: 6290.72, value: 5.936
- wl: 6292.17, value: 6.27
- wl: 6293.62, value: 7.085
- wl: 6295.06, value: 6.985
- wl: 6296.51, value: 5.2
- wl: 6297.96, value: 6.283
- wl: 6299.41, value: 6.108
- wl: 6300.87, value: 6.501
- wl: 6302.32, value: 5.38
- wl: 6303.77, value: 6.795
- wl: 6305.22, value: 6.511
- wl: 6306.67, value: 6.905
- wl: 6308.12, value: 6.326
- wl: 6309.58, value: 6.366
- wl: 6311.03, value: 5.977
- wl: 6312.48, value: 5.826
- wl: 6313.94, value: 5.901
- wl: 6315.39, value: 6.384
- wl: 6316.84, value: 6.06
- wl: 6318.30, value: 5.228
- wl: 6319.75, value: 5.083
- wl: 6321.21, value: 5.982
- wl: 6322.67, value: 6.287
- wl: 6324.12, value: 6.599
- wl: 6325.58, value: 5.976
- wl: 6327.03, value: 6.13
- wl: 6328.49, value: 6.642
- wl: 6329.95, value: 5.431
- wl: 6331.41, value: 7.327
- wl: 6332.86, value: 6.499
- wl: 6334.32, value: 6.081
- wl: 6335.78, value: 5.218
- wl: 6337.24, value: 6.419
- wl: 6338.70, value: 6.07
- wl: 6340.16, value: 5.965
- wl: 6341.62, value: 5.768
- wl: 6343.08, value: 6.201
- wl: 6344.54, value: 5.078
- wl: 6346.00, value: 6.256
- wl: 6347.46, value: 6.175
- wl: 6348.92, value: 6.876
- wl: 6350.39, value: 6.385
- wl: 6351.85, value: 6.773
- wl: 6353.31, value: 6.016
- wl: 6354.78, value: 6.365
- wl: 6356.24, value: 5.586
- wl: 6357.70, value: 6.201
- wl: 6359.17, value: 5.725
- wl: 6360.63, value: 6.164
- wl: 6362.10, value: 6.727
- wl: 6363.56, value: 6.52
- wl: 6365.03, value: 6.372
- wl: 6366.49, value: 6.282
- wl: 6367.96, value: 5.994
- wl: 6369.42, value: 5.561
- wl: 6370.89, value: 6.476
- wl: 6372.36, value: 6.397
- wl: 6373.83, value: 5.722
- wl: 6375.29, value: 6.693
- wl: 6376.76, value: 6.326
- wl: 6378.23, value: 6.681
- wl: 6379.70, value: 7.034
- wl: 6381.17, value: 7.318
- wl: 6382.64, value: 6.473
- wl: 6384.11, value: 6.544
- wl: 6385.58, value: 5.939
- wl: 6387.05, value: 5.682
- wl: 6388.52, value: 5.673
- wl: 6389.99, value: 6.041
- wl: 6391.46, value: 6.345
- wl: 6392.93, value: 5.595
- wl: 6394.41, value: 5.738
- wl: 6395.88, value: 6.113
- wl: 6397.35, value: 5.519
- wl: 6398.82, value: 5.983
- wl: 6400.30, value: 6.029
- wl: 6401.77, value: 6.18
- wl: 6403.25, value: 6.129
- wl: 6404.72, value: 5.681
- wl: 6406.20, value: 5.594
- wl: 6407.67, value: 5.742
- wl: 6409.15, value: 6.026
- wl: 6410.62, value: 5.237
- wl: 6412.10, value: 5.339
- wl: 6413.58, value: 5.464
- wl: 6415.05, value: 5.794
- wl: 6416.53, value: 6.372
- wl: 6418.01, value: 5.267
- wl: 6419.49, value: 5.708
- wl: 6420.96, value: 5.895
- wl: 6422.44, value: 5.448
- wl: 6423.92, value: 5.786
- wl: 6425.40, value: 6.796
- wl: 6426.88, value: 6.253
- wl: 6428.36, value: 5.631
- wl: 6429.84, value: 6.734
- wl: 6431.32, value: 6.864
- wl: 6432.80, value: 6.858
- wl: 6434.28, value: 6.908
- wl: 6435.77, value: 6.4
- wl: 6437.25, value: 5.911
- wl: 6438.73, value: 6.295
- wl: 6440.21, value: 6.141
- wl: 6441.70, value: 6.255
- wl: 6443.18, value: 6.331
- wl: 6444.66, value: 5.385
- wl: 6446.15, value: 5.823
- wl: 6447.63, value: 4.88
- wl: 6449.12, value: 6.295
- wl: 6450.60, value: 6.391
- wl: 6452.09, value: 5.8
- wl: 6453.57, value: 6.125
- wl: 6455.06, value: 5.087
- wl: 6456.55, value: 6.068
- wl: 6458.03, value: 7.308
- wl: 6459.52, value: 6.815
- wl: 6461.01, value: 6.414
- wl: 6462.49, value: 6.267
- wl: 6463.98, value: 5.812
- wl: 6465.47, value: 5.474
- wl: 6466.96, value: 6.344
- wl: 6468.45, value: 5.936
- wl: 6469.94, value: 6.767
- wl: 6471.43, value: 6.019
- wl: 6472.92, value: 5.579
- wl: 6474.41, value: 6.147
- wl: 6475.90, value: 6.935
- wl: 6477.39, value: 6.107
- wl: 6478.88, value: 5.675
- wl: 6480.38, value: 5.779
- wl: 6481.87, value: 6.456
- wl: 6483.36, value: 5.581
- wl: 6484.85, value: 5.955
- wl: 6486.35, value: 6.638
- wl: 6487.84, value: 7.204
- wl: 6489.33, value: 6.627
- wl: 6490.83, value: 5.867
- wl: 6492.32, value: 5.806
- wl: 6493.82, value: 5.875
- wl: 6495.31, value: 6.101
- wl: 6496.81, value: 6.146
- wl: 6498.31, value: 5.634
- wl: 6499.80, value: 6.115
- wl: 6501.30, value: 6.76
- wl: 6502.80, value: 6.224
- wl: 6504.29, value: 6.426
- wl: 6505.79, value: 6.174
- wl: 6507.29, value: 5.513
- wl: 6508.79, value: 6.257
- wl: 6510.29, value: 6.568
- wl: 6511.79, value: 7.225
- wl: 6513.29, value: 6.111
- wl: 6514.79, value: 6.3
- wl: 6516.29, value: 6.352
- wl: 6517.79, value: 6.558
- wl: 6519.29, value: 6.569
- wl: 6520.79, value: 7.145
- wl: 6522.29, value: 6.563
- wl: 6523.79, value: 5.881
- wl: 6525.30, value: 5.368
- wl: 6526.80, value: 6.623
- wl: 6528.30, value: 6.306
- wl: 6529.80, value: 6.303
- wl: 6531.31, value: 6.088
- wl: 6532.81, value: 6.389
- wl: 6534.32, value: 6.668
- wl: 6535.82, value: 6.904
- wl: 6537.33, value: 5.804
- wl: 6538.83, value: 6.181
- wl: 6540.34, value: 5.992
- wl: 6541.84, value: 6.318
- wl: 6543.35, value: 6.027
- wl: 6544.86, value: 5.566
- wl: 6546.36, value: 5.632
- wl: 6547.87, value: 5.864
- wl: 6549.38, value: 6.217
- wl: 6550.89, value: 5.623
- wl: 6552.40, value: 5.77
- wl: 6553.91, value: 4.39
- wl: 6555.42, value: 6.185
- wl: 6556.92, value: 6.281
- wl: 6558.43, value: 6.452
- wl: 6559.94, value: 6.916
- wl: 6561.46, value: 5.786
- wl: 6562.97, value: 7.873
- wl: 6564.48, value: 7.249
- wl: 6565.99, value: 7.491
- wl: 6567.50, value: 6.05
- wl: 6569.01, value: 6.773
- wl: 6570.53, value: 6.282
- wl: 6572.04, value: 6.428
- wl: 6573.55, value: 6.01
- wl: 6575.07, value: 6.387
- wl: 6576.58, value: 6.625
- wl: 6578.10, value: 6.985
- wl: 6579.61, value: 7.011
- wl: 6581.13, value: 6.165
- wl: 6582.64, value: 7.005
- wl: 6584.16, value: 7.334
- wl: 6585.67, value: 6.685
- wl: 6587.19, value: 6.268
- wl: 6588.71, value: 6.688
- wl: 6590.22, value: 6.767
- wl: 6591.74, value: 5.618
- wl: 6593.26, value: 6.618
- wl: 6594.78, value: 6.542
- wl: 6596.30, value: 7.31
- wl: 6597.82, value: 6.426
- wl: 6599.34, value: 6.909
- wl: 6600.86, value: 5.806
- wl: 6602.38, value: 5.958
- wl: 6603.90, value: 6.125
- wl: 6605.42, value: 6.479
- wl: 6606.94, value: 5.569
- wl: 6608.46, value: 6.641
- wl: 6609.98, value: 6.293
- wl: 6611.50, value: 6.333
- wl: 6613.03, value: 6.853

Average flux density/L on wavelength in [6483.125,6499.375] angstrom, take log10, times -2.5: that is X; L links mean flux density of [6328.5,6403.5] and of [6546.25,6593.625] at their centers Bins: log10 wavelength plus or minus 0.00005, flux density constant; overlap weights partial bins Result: 0.03 mag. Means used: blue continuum 6.17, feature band 6.15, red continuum 6.43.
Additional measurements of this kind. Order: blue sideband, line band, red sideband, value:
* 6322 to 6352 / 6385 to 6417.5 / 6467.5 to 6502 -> 0.06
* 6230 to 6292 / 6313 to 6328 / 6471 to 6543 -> 0.04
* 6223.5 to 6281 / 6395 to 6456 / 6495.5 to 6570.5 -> 0.05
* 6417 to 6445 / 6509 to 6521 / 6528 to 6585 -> -0.05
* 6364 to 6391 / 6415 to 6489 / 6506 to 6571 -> 0.03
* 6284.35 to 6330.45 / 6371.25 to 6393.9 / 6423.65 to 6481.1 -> -0.03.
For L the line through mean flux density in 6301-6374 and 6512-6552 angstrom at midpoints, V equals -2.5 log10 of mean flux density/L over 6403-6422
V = 0.09 mag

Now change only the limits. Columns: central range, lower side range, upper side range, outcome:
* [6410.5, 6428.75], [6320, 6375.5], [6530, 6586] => 0.08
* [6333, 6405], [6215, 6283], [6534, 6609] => 0.03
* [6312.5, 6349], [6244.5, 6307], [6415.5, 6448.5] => 0.01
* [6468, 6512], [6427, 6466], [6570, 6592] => 0.02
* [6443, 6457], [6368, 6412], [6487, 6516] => 0.07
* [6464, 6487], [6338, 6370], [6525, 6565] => 0.02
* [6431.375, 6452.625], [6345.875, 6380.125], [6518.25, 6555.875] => 0.01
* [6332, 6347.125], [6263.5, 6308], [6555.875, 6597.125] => 0.05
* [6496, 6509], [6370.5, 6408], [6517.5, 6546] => 0.02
